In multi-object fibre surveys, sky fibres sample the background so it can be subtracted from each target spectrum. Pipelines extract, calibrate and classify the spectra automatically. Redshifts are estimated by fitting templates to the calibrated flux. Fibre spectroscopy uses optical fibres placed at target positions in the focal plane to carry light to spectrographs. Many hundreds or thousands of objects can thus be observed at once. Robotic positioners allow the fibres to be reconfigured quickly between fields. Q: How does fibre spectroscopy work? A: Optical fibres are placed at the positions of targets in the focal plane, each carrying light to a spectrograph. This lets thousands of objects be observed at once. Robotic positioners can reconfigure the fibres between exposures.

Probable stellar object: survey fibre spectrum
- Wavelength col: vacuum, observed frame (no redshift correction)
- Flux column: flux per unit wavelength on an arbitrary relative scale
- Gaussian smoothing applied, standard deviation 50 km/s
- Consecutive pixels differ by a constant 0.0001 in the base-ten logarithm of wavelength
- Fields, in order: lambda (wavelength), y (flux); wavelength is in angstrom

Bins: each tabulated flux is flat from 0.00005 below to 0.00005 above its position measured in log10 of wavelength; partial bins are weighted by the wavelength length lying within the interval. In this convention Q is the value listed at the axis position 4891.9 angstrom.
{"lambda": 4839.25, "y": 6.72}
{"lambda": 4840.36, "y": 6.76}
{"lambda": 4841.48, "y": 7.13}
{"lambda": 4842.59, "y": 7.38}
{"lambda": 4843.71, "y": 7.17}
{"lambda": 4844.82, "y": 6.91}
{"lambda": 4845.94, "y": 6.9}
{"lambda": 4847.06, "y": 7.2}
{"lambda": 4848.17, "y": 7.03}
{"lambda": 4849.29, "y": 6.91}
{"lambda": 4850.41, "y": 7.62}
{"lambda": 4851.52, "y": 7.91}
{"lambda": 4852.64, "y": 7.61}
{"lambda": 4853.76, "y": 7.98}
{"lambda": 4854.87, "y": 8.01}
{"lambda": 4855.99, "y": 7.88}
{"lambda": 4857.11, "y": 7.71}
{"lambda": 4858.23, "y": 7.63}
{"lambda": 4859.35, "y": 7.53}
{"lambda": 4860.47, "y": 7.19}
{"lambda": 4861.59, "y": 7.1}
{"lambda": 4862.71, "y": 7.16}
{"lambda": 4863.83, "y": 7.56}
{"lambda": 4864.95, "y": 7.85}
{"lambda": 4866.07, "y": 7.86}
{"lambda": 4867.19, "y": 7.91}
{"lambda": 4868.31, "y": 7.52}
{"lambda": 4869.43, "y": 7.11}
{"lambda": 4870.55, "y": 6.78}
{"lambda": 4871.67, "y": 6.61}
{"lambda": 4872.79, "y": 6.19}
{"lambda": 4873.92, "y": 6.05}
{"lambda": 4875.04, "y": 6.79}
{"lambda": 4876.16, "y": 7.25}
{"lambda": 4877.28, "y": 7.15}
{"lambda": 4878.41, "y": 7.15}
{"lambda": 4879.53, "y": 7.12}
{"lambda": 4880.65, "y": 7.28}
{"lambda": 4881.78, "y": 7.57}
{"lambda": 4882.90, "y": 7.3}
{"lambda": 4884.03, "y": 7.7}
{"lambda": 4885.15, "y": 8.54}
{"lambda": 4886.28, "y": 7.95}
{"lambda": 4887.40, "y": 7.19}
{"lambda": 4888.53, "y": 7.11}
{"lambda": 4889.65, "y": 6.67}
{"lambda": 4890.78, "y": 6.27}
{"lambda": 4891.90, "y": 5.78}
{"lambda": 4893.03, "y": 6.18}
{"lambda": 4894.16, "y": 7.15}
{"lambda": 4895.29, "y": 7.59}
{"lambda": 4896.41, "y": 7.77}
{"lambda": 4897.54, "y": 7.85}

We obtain 5.78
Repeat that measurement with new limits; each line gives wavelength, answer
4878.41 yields 7.15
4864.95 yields 7.85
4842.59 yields 7.38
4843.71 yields 7.17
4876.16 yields 7.25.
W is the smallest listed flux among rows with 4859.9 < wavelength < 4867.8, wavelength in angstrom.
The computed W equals 7.1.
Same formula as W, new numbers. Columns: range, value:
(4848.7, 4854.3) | 6.91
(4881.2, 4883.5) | 7.3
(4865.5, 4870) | 7.11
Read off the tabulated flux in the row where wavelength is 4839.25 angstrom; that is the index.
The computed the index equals 6.72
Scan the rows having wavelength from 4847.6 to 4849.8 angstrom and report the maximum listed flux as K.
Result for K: 7.03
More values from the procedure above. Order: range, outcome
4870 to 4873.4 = 6.78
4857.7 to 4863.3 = 7.63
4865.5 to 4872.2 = 7.91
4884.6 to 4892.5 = 8.54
